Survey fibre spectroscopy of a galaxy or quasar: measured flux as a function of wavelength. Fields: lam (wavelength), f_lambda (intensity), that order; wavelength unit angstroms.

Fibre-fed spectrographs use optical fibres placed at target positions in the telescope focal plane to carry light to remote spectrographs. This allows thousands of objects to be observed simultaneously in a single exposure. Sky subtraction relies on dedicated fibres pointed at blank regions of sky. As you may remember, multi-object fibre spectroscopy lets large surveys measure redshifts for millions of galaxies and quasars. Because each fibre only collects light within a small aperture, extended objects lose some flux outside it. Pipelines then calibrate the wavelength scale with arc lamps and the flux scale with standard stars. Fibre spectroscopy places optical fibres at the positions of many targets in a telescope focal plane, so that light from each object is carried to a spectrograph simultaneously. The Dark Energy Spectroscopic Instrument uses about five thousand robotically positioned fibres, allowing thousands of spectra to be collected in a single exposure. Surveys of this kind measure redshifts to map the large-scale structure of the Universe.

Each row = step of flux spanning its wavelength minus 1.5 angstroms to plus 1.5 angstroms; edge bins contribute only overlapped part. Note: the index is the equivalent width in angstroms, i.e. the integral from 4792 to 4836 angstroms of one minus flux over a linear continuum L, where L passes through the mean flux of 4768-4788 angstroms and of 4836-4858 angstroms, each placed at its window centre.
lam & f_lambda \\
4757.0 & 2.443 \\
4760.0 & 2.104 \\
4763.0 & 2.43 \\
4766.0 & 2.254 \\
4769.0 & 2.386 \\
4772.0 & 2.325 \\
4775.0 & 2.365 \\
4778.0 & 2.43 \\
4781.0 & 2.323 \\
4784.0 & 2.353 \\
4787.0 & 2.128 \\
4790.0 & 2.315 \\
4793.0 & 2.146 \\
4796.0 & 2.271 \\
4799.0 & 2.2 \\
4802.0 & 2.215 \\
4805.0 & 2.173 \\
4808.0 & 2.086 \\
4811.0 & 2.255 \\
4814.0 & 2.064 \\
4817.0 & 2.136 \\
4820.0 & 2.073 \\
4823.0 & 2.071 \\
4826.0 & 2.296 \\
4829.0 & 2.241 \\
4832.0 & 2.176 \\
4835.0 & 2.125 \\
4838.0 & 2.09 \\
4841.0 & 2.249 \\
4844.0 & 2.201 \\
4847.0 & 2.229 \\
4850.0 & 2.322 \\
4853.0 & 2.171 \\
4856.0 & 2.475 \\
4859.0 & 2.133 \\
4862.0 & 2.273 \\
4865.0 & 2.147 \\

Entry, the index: 2.2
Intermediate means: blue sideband 2.33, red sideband 2.24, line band 2.17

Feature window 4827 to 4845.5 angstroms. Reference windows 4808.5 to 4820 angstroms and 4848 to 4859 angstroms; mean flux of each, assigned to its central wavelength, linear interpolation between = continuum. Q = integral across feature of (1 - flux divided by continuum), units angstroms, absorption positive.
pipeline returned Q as 0.3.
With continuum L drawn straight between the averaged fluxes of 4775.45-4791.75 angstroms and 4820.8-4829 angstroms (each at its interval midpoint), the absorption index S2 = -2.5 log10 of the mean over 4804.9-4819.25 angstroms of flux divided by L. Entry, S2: 0.04 mag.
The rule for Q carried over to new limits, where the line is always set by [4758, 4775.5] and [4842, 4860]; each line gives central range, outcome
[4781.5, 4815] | 1.2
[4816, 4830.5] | 0.7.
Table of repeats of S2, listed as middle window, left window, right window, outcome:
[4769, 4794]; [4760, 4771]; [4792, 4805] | -0.02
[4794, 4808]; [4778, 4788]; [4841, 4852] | 0.04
